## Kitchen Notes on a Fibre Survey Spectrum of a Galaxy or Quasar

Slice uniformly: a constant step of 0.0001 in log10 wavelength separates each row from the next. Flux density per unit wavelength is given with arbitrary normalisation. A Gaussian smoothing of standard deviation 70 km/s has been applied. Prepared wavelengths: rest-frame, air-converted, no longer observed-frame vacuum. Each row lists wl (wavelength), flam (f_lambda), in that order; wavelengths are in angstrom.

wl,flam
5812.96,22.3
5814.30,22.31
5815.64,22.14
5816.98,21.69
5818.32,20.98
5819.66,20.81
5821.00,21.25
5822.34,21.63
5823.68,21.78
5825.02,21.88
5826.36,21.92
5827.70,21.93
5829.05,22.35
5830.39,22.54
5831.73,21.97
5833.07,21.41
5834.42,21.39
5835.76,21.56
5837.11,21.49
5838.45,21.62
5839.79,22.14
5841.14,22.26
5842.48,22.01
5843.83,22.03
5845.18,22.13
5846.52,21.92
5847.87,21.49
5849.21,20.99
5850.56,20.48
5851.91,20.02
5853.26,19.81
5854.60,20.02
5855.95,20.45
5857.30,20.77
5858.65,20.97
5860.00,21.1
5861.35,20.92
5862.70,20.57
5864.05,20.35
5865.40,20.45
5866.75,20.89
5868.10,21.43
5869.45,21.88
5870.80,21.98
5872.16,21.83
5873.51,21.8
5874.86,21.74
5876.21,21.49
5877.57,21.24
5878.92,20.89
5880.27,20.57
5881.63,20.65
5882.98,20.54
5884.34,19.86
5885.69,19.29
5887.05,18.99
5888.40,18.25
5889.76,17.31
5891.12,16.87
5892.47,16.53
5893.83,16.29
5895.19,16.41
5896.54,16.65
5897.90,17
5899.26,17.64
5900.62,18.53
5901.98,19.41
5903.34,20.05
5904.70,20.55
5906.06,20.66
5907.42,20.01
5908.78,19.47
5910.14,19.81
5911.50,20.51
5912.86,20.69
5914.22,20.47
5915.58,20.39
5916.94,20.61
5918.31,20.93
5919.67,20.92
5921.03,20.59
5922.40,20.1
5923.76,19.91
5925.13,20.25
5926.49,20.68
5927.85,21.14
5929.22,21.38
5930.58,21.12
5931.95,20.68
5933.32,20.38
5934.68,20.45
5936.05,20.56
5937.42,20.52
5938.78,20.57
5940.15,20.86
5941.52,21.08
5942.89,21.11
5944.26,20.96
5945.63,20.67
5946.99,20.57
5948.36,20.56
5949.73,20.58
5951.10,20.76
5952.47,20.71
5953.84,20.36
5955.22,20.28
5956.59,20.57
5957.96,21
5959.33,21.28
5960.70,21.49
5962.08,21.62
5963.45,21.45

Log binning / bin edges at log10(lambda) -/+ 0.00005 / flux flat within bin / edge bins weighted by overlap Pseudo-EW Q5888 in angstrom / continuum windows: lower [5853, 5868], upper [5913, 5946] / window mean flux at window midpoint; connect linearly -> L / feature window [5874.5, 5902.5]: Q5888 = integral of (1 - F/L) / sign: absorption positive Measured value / 2.47 angstrom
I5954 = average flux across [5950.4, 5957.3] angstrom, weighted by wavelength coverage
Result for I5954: 20.5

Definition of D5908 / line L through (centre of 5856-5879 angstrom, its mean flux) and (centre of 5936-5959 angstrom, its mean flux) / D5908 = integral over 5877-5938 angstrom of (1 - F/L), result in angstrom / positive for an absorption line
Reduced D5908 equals 3.7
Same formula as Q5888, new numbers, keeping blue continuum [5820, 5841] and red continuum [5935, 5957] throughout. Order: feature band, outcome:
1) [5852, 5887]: 1.0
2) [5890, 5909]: 2.6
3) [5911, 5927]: 0.3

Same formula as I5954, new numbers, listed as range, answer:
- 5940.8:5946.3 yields 20.9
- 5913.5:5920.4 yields 20.7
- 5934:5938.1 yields 20.5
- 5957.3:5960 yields 21.2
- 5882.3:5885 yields 20.2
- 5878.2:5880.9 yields 20.8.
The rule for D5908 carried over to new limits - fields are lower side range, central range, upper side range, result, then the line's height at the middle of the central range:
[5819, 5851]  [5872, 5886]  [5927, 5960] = 0.3 angstrom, 21.3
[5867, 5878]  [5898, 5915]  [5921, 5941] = 1.1 angstrom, 21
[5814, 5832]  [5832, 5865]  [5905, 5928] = 0.4 angstrom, 21.4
